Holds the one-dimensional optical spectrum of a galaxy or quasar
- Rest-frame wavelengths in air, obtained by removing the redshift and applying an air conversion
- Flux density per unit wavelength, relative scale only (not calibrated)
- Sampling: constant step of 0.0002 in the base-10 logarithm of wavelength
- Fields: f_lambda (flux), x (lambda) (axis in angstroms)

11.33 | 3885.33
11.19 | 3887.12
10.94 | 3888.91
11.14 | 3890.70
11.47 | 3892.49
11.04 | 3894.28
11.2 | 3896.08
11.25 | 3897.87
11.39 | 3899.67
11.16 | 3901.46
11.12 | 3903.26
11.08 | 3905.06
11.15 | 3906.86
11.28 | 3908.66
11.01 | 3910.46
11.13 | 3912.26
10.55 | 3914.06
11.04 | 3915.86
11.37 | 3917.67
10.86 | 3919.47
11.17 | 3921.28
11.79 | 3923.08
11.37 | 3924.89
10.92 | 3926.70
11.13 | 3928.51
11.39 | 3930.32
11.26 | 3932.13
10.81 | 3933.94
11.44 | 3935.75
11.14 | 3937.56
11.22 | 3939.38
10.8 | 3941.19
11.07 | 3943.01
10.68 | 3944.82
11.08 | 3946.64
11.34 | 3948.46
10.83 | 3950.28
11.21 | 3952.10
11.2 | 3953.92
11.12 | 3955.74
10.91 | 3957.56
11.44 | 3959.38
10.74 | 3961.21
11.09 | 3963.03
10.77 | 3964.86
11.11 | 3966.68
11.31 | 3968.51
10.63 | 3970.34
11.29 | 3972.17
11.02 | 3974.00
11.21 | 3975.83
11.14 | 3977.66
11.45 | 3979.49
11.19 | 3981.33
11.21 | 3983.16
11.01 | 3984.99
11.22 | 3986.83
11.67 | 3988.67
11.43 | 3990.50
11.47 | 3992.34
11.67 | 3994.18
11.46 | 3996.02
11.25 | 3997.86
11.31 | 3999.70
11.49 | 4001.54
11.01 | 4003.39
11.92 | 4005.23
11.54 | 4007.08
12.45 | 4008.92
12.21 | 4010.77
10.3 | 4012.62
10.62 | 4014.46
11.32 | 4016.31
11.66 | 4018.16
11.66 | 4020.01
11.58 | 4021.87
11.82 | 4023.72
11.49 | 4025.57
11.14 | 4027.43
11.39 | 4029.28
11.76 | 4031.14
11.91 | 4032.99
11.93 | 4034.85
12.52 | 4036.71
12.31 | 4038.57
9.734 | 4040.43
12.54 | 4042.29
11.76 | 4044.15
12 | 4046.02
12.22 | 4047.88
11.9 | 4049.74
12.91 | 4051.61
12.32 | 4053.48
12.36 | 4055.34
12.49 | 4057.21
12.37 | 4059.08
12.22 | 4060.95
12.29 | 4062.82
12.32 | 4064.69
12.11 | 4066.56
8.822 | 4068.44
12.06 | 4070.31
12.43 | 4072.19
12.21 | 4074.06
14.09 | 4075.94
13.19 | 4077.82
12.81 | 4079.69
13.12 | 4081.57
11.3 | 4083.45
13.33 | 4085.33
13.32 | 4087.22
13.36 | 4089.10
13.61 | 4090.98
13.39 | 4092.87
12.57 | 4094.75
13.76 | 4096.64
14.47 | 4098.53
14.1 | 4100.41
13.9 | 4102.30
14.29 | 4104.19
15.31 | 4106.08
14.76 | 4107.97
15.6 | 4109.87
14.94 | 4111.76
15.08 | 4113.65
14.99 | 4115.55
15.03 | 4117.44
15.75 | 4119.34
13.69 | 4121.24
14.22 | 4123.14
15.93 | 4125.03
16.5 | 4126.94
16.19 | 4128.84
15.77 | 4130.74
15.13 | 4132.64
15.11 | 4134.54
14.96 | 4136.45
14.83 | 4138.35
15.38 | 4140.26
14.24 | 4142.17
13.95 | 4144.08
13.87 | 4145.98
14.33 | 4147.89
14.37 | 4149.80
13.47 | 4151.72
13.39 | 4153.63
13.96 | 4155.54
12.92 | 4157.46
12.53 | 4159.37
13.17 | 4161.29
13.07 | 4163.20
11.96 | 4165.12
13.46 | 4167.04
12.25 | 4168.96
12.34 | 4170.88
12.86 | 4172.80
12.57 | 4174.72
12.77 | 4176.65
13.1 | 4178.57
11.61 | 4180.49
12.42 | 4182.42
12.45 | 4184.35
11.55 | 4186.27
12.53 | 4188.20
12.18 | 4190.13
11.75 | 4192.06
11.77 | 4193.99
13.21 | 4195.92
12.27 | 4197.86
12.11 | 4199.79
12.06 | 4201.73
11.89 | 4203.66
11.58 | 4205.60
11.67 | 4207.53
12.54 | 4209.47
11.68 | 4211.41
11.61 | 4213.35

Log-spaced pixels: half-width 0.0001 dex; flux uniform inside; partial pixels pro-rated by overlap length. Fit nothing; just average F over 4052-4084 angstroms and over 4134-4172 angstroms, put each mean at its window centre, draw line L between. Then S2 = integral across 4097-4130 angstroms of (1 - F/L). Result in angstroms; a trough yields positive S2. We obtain -4.93 angstroms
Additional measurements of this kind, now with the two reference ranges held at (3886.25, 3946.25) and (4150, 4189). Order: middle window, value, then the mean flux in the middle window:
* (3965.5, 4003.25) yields 0.99 angstroms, 11.3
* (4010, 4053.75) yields 0.65 angstroms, 11.7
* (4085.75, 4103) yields -1.86 angstroms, 13.6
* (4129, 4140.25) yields -2.45 angstroms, 15.3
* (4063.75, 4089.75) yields -0.62 angstroms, 12.5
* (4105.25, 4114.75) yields -2.12 angstroms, 15.1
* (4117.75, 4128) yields -2.27 angstroms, 15.2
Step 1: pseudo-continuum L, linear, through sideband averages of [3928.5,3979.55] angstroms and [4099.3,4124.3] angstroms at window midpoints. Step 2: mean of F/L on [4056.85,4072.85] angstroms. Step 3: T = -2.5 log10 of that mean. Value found 0.153 mag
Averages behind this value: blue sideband 11.1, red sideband 14.8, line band 11.9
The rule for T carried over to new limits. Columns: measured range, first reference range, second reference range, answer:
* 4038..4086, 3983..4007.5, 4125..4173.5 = 0.03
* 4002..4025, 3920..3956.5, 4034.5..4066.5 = 0.03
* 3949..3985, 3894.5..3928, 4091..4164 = 0.08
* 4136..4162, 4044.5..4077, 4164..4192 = -0.13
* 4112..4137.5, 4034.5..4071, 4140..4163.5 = -0.15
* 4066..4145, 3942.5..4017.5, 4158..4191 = -0.16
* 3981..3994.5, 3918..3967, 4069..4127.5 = 0.05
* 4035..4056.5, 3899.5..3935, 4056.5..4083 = 0.01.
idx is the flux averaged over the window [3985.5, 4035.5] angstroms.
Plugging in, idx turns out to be 11.5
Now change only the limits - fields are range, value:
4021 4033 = 11.6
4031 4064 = 12.1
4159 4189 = 12.5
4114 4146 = 15.1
